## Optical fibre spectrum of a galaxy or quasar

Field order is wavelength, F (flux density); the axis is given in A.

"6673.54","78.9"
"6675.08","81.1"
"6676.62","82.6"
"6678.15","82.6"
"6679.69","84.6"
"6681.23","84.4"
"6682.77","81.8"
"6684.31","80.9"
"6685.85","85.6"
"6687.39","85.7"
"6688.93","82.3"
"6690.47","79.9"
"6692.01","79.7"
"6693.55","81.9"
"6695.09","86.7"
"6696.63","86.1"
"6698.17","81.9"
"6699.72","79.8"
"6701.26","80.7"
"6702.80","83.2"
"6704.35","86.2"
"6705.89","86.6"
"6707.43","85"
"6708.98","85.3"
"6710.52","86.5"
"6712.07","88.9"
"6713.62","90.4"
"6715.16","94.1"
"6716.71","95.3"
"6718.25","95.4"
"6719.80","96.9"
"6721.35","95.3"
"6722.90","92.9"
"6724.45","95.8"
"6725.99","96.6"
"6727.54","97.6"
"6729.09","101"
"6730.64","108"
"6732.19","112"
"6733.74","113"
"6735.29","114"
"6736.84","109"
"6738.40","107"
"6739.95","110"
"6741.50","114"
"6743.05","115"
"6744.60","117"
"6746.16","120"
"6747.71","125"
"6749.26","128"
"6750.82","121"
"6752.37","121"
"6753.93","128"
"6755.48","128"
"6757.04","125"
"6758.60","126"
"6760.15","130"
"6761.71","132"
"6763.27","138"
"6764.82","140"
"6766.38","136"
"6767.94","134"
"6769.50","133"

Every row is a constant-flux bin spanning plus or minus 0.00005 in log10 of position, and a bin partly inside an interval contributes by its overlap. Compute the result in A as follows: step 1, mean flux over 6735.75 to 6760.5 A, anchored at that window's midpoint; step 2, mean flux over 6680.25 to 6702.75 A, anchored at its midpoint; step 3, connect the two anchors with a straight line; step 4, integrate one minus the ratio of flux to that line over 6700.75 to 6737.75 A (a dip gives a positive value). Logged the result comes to 2.0 A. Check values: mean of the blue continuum 82.7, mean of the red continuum 120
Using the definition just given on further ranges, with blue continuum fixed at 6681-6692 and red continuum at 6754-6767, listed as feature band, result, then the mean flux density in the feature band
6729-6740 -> 0.45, 110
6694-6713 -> 1.83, 84.7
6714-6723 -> 0.77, 95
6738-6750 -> 0.35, 117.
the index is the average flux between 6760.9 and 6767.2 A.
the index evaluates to 136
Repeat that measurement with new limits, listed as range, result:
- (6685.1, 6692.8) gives 82.6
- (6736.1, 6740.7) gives 108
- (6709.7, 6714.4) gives 88.6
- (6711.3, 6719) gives 92.9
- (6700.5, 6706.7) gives 84.3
